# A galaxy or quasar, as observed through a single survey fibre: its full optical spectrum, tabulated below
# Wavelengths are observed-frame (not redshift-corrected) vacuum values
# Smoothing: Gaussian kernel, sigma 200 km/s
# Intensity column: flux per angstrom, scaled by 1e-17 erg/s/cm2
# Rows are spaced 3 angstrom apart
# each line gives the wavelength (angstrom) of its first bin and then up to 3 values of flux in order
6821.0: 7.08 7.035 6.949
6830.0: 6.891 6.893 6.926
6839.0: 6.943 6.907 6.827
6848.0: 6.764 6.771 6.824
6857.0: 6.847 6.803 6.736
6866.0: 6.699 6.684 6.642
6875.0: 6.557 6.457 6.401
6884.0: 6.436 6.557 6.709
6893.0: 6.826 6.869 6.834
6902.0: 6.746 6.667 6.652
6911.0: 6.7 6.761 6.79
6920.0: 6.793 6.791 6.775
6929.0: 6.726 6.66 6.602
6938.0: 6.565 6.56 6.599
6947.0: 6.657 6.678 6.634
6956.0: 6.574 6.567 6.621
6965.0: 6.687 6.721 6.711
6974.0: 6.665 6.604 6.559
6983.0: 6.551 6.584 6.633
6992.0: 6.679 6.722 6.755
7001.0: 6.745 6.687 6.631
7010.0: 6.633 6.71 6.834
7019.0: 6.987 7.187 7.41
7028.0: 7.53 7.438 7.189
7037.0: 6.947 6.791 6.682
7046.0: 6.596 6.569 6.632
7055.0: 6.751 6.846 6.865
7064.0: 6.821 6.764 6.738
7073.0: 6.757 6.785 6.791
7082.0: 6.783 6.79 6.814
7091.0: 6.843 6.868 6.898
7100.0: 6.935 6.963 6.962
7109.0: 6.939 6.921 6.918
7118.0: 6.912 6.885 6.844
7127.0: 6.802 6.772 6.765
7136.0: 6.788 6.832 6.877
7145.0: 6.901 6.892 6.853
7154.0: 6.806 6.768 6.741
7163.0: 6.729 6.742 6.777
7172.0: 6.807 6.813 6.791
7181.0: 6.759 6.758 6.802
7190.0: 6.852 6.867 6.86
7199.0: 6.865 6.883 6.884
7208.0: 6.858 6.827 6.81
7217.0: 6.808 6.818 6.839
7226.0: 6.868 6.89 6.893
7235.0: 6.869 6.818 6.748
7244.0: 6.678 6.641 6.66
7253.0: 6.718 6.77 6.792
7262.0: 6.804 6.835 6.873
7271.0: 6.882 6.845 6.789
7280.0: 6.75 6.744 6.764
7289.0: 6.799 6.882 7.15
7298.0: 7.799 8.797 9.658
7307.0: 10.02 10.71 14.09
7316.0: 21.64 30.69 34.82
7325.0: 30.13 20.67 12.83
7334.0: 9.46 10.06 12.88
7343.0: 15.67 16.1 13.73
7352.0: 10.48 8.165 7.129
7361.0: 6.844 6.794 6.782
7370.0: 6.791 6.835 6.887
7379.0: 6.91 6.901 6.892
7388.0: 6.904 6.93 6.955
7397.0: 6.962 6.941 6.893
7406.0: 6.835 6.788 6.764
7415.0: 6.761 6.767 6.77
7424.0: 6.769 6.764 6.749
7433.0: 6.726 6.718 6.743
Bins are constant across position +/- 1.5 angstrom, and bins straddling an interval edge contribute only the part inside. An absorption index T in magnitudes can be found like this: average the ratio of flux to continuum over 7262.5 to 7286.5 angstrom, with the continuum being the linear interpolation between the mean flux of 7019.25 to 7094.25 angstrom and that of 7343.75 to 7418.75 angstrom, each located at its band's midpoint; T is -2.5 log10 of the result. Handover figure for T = 0.10 mag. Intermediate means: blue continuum 6.89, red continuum 7.8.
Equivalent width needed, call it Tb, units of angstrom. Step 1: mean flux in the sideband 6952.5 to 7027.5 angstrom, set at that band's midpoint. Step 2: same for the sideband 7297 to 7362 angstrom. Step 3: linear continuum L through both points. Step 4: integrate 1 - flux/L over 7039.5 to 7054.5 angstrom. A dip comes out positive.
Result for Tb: 2.7 angstrom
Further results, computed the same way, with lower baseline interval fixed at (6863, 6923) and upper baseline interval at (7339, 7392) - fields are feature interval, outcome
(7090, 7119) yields 2.8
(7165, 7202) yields 5.5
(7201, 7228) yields 4.3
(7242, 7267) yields 4.8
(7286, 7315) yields -2.2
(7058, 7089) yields 2.9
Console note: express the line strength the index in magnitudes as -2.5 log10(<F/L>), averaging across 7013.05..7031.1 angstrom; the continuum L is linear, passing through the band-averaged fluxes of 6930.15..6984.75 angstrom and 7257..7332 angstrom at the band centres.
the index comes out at 0.07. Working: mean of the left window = 6.62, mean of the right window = 12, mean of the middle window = 7.17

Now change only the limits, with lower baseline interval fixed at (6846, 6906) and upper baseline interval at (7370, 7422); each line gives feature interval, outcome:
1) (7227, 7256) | 0.007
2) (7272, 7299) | -0.016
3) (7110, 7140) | -0.011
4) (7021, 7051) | -0.044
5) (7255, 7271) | 0.000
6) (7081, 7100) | -0.013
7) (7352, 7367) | -0.100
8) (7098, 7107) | -0.029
